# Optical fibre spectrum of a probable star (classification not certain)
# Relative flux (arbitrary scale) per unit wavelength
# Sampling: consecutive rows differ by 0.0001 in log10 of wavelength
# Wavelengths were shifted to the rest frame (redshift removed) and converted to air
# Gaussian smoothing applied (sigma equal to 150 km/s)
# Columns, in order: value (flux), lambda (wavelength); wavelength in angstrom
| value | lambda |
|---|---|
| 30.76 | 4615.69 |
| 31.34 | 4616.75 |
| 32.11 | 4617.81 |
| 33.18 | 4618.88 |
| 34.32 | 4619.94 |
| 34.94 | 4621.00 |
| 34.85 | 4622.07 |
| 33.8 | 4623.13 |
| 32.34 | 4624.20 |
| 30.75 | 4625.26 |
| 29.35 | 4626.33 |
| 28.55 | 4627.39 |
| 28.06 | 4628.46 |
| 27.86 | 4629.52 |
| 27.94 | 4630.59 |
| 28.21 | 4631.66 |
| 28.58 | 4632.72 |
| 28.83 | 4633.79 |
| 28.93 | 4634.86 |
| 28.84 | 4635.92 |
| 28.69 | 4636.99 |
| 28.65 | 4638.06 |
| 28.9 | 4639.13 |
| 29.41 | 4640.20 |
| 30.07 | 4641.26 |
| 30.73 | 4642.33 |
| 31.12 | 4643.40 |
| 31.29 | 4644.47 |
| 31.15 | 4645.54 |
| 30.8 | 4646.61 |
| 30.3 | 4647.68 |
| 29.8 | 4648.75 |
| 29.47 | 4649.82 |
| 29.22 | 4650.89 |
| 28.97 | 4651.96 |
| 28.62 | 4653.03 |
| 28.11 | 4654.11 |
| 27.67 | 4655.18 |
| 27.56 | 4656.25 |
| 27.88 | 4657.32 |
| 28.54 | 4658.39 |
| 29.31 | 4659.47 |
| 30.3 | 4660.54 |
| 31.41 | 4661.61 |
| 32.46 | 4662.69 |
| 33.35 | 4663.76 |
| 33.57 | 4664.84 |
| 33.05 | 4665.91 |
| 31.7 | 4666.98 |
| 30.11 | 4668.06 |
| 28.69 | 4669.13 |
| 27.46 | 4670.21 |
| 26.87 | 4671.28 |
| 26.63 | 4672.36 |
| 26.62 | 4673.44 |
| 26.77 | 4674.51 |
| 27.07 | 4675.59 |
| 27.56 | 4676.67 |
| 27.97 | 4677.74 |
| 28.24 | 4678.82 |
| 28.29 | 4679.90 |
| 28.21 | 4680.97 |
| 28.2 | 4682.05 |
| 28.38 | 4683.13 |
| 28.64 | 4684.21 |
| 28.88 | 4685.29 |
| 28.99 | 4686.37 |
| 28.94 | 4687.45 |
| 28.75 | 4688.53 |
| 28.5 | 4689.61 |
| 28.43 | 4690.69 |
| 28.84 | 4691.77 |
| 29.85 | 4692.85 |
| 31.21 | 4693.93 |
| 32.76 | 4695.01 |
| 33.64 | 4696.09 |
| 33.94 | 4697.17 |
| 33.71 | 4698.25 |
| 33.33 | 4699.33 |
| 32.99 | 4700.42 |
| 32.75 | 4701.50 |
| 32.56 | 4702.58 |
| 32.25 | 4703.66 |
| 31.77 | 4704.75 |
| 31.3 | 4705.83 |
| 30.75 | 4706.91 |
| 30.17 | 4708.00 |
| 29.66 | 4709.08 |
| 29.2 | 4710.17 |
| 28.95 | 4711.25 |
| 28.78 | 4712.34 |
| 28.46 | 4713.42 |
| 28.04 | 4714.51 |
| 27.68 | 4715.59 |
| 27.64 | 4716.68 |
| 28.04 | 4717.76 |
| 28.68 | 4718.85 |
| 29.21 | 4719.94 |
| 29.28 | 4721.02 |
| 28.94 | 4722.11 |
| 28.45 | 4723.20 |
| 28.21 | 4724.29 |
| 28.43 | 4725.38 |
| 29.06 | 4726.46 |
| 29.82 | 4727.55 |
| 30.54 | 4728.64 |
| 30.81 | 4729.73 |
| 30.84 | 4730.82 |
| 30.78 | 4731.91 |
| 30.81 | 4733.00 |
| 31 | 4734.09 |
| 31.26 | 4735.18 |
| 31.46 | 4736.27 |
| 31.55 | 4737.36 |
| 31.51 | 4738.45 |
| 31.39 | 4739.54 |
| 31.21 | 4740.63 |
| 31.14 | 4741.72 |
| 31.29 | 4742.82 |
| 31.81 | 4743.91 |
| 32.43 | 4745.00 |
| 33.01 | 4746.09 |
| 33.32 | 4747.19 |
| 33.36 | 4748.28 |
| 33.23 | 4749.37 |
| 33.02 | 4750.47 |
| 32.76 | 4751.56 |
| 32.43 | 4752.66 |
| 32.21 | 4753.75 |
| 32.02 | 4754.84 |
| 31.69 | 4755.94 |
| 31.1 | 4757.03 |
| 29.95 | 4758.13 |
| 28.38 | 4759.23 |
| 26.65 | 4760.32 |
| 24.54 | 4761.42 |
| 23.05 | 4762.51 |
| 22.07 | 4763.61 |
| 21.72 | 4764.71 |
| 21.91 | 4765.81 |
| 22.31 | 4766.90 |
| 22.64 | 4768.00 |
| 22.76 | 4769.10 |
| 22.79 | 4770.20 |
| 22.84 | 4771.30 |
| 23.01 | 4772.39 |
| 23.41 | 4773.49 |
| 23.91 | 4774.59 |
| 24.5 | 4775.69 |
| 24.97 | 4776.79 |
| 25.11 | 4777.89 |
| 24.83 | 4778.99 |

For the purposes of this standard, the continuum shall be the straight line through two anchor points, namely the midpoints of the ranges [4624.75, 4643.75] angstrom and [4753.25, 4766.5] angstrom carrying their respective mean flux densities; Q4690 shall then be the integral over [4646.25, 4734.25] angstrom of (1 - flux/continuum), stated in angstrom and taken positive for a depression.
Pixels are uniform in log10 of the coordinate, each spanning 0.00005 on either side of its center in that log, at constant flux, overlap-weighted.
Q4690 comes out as -4.74 angstrom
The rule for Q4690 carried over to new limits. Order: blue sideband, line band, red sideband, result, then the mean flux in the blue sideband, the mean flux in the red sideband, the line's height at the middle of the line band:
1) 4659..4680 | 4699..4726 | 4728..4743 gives 0.62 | 29.4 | 31.1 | 30.5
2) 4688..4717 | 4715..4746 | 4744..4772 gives -0.87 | 30.6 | 28.1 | 29.4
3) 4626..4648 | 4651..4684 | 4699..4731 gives 0.62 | 29.3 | 29.8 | 29.5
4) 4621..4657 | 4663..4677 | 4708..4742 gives 0.20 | 29.7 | 29.7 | 29.7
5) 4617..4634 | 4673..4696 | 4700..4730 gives 1.05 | 30.9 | 29.7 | 30.1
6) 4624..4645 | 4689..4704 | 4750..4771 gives -1.91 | 29.3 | 27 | 28.2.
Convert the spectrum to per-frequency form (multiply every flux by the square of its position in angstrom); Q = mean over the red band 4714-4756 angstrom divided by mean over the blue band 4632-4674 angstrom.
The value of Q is 1.08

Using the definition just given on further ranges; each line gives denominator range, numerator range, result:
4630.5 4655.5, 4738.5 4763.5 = 1.10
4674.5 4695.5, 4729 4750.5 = 1.13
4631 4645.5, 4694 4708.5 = 1.13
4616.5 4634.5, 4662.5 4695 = 0.97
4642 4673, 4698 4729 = 1.03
